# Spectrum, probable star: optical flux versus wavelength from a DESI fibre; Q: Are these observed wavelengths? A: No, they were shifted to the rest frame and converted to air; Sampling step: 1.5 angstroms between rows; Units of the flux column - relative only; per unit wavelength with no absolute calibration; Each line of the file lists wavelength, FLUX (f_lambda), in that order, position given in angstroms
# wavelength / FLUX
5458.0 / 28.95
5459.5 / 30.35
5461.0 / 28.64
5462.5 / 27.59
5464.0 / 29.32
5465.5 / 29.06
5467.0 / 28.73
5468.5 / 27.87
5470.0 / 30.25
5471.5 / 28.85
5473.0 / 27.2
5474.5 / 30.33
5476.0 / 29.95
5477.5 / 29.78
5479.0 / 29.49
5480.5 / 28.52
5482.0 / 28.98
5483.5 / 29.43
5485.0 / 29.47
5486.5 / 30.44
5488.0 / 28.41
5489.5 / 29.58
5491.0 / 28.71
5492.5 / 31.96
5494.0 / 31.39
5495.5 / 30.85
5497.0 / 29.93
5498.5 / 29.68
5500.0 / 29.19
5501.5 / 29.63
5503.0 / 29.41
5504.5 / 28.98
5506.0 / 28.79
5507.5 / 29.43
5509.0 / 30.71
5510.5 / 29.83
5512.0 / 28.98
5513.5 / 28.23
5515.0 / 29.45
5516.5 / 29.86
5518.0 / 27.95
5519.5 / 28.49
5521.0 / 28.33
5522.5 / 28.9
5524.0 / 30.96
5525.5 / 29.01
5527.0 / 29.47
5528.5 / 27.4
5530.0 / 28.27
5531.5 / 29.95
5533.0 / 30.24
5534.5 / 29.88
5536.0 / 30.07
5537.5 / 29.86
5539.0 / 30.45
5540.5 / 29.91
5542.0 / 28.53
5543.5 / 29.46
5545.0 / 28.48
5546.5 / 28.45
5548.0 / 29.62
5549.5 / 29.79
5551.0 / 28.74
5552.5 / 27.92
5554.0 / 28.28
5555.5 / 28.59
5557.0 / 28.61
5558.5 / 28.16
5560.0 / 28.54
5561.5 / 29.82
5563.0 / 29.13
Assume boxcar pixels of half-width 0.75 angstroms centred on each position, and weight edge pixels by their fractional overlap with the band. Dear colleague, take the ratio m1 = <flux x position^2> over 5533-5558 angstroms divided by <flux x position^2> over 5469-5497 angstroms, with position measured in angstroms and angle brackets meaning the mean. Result 1.01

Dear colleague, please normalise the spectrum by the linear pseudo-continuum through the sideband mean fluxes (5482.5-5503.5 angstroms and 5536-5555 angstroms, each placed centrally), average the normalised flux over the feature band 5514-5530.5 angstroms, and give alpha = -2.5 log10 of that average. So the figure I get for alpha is 0.020 mag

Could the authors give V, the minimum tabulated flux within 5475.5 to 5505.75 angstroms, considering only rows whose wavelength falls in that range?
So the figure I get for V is 28.41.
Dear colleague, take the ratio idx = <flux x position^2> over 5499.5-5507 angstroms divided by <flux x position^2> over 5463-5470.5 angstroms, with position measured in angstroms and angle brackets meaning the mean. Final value 1.02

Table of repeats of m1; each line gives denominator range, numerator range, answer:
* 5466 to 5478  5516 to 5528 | 1.02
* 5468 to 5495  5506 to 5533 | 1.00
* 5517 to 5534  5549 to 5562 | 1.00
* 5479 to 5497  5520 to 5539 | 1.00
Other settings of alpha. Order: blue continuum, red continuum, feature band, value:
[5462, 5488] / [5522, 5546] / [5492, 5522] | -0.009 mag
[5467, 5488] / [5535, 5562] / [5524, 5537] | -0.011 mag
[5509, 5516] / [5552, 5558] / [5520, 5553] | -0.018 mag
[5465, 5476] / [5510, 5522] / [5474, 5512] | -0.029 mag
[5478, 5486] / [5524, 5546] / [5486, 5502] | -0.026 mag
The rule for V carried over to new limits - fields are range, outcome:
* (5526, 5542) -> 27.4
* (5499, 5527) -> 27.95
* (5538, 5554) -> 27.92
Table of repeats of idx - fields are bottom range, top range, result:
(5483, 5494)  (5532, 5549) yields 1.01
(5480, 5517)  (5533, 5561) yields 1.00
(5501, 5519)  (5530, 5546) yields 1.02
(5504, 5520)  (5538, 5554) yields 1.01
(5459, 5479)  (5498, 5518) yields 1.02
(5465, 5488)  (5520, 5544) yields 1.03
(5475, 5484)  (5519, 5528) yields 1.01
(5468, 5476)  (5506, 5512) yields 1.04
